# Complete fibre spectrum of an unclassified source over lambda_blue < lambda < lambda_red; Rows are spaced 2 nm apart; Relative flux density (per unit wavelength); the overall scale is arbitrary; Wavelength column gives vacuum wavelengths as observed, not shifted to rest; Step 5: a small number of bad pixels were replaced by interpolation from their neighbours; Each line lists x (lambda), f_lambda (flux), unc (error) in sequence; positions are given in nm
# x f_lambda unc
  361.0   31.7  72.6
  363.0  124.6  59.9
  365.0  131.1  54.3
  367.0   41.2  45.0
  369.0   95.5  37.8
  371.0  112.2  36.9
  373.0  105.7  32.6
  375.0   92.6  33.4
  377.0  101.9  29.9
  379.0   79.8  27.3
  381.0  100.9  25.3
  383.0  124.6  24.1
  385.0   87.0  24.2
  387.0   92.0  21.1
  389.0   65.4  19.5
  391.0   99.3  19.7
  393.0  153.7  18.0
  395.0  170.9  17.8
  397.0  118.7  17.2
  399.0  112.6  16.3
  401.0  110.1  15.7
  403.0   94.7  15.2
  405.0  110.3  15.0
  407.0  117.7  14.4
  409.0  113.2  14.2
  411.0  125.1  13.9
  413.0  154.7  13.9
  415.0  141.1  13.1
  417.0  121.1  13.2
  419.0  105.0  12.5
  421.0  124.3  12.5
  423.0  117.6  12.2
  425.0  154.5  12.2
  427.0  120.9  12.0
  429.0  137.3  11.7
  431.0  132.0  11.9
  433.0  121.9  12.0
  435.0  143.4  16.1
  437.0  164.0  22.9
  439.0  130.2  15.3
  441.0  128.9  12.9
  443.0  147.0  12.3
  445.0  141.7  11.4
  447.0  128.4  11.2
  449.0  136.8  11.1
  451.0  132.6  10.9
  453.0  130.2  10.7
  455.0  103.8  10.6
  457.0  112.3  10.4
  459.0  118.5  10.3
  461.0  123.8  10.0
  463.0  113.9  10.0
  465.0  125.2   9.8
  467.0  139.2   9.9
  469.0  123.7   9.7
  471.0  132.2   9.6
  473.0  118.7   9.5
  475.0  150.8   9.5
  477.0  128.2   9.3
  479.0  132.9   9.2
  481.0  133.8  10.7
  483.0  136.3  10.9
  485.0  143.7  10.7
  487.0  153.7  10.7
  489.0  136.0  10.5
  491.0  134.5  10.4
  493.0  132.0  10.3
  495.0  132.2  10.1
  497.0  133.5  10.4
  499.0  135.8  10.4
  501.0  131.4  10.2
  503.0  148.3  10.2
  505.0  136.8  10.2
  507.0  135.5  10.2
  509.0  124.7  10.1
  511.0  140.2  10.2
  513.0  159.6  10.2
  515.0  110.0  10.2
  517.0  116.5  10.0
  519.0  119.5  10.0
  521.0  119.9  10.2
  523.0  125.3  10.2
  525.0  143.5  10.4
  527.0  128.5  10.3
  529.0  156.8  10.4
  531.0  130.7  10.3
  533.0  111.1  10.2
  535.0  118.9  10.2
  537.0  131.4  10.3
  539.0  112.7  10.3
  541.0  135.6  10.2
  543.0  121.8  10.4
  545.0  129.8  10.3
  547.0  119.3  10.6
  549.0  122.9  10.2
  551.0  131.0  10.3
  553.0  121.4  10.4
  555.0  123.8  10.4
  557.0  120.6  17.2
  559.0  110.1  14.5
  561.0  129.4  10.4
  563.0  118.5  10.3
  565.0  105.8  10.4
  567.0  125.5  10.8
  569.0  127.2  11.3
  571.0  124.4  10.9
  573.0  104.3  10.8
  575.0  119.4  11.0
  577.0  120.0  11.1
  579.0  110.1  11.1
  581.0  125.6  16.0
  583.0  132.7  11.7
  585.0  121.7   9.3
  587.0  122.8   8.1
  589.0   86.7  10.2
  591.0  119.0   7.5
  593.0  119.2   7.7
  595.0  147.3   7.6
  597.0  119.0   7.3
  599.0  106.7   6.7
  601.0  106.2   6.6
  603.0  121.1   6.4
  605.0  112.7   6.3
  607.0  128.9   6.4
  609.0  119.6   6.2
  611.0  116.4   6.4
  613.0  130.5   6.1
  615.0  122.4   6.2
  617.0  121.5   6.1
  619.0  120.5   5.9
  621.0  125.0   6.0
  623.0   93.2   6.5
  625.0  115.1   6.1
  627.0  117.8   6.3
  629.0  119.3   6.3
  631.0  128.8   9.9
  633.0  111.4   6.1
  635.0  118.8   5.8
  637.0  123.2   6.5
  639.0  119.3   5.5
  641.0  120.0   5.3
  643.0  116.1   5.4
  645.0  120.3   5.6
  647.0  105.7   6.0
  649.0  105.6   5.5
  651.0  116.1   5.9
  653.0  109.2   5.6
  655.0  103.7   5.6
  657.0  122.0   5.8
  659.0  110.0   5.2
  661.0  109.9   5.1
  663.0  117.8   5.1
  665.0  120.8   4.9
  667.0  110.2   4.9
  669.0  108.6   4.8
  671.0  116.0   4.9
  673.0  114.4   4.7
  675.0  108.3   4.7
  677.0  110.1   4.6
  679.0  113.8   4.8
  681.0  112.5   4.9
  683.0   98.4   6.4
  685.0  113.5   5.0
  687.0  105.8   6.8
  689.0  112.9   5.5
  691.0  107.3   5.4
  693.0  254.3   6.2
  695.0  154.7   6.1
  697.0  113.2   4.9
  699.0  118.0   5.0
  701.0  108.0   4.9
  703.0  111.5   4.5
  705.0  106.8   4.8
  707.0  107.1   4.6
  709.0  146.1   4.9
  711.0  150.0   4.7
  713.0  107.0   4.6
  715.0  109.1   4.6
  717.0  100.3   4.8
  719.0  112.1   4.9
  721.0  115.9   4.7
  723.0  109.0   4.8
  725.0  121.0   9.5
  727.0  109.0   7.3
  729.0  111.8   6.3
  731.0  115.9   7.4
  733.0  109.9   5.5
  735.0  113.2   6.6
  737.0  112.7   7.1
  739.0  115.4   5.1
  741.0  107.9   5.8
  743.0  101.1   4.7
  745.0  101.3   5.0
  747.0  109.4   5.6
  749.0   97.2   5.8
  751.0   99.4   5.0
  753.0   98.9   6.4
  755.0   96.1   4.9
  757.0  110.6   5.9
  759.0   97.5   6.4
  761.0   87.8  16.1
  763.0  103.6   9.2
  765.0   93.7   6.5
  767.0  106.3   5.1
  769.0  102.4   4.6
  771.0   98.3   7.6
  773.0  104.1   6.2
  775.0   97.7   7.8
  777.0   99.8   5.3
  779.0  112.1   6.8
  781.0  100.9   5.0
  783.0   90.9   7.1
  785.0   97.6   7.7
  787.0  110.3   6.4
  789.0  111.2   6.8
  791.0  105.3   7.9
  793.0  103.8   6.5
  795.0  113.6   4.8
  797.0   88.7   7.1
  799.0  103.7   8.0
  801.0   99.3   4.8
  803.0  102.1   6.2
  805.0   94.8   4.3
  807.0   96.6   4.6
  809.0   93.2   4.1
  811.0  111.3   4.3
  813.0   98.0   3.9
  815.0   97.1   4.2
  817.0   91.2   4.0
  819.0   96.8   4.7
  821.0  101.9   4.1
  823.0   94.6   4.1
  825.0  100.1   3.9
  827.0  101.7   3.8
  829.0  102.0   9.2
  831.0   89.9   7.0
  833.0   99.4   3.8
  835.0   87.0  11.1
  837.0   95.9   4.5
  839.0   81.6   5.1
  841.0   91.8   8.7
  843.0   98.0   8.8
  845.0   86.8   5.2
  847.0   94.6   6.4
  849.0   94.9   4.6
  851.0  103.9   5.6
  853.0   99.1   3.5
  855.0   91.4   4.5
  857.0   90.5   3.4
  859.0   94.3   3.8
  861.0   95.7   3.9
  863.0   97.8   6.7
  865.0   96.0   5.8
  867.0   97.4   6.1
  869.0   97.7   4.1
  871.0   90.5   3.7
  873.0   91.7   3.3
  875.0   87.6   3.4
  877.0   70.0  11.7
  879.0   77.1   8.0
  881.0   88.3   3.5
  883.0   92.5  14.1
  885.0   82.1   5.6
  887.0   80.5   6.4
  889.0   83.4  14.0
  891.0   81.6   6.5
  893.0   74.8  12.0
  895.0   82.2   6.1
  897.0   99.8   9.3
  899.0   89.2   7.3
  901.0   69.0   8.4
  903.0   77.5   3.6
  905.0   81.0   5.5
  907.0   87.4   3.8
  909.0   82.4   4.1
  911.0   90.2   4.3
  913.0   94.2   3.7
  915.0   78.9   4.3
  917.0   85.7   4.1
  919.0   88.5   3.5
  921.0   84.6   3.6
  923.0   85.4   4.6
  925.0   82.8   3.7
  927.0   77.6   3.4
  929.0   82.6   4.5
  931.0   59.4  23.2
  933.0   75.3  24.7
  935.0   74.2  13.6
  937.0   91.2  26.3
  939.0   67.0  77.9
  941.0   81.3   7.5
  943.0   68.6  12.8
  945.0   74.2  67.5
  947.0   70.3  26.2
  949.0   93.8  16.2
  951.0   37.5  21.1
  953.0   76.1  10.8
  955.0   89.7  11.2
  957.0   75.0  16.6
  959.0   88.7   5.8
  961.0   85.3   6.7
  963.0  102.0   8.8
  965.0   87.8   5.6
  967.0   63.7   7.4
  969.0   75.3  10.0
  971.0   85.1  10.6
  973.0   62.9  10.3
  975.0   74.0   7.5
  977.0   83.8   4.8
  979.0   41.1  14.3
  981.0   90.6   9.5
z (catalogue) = 0.057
